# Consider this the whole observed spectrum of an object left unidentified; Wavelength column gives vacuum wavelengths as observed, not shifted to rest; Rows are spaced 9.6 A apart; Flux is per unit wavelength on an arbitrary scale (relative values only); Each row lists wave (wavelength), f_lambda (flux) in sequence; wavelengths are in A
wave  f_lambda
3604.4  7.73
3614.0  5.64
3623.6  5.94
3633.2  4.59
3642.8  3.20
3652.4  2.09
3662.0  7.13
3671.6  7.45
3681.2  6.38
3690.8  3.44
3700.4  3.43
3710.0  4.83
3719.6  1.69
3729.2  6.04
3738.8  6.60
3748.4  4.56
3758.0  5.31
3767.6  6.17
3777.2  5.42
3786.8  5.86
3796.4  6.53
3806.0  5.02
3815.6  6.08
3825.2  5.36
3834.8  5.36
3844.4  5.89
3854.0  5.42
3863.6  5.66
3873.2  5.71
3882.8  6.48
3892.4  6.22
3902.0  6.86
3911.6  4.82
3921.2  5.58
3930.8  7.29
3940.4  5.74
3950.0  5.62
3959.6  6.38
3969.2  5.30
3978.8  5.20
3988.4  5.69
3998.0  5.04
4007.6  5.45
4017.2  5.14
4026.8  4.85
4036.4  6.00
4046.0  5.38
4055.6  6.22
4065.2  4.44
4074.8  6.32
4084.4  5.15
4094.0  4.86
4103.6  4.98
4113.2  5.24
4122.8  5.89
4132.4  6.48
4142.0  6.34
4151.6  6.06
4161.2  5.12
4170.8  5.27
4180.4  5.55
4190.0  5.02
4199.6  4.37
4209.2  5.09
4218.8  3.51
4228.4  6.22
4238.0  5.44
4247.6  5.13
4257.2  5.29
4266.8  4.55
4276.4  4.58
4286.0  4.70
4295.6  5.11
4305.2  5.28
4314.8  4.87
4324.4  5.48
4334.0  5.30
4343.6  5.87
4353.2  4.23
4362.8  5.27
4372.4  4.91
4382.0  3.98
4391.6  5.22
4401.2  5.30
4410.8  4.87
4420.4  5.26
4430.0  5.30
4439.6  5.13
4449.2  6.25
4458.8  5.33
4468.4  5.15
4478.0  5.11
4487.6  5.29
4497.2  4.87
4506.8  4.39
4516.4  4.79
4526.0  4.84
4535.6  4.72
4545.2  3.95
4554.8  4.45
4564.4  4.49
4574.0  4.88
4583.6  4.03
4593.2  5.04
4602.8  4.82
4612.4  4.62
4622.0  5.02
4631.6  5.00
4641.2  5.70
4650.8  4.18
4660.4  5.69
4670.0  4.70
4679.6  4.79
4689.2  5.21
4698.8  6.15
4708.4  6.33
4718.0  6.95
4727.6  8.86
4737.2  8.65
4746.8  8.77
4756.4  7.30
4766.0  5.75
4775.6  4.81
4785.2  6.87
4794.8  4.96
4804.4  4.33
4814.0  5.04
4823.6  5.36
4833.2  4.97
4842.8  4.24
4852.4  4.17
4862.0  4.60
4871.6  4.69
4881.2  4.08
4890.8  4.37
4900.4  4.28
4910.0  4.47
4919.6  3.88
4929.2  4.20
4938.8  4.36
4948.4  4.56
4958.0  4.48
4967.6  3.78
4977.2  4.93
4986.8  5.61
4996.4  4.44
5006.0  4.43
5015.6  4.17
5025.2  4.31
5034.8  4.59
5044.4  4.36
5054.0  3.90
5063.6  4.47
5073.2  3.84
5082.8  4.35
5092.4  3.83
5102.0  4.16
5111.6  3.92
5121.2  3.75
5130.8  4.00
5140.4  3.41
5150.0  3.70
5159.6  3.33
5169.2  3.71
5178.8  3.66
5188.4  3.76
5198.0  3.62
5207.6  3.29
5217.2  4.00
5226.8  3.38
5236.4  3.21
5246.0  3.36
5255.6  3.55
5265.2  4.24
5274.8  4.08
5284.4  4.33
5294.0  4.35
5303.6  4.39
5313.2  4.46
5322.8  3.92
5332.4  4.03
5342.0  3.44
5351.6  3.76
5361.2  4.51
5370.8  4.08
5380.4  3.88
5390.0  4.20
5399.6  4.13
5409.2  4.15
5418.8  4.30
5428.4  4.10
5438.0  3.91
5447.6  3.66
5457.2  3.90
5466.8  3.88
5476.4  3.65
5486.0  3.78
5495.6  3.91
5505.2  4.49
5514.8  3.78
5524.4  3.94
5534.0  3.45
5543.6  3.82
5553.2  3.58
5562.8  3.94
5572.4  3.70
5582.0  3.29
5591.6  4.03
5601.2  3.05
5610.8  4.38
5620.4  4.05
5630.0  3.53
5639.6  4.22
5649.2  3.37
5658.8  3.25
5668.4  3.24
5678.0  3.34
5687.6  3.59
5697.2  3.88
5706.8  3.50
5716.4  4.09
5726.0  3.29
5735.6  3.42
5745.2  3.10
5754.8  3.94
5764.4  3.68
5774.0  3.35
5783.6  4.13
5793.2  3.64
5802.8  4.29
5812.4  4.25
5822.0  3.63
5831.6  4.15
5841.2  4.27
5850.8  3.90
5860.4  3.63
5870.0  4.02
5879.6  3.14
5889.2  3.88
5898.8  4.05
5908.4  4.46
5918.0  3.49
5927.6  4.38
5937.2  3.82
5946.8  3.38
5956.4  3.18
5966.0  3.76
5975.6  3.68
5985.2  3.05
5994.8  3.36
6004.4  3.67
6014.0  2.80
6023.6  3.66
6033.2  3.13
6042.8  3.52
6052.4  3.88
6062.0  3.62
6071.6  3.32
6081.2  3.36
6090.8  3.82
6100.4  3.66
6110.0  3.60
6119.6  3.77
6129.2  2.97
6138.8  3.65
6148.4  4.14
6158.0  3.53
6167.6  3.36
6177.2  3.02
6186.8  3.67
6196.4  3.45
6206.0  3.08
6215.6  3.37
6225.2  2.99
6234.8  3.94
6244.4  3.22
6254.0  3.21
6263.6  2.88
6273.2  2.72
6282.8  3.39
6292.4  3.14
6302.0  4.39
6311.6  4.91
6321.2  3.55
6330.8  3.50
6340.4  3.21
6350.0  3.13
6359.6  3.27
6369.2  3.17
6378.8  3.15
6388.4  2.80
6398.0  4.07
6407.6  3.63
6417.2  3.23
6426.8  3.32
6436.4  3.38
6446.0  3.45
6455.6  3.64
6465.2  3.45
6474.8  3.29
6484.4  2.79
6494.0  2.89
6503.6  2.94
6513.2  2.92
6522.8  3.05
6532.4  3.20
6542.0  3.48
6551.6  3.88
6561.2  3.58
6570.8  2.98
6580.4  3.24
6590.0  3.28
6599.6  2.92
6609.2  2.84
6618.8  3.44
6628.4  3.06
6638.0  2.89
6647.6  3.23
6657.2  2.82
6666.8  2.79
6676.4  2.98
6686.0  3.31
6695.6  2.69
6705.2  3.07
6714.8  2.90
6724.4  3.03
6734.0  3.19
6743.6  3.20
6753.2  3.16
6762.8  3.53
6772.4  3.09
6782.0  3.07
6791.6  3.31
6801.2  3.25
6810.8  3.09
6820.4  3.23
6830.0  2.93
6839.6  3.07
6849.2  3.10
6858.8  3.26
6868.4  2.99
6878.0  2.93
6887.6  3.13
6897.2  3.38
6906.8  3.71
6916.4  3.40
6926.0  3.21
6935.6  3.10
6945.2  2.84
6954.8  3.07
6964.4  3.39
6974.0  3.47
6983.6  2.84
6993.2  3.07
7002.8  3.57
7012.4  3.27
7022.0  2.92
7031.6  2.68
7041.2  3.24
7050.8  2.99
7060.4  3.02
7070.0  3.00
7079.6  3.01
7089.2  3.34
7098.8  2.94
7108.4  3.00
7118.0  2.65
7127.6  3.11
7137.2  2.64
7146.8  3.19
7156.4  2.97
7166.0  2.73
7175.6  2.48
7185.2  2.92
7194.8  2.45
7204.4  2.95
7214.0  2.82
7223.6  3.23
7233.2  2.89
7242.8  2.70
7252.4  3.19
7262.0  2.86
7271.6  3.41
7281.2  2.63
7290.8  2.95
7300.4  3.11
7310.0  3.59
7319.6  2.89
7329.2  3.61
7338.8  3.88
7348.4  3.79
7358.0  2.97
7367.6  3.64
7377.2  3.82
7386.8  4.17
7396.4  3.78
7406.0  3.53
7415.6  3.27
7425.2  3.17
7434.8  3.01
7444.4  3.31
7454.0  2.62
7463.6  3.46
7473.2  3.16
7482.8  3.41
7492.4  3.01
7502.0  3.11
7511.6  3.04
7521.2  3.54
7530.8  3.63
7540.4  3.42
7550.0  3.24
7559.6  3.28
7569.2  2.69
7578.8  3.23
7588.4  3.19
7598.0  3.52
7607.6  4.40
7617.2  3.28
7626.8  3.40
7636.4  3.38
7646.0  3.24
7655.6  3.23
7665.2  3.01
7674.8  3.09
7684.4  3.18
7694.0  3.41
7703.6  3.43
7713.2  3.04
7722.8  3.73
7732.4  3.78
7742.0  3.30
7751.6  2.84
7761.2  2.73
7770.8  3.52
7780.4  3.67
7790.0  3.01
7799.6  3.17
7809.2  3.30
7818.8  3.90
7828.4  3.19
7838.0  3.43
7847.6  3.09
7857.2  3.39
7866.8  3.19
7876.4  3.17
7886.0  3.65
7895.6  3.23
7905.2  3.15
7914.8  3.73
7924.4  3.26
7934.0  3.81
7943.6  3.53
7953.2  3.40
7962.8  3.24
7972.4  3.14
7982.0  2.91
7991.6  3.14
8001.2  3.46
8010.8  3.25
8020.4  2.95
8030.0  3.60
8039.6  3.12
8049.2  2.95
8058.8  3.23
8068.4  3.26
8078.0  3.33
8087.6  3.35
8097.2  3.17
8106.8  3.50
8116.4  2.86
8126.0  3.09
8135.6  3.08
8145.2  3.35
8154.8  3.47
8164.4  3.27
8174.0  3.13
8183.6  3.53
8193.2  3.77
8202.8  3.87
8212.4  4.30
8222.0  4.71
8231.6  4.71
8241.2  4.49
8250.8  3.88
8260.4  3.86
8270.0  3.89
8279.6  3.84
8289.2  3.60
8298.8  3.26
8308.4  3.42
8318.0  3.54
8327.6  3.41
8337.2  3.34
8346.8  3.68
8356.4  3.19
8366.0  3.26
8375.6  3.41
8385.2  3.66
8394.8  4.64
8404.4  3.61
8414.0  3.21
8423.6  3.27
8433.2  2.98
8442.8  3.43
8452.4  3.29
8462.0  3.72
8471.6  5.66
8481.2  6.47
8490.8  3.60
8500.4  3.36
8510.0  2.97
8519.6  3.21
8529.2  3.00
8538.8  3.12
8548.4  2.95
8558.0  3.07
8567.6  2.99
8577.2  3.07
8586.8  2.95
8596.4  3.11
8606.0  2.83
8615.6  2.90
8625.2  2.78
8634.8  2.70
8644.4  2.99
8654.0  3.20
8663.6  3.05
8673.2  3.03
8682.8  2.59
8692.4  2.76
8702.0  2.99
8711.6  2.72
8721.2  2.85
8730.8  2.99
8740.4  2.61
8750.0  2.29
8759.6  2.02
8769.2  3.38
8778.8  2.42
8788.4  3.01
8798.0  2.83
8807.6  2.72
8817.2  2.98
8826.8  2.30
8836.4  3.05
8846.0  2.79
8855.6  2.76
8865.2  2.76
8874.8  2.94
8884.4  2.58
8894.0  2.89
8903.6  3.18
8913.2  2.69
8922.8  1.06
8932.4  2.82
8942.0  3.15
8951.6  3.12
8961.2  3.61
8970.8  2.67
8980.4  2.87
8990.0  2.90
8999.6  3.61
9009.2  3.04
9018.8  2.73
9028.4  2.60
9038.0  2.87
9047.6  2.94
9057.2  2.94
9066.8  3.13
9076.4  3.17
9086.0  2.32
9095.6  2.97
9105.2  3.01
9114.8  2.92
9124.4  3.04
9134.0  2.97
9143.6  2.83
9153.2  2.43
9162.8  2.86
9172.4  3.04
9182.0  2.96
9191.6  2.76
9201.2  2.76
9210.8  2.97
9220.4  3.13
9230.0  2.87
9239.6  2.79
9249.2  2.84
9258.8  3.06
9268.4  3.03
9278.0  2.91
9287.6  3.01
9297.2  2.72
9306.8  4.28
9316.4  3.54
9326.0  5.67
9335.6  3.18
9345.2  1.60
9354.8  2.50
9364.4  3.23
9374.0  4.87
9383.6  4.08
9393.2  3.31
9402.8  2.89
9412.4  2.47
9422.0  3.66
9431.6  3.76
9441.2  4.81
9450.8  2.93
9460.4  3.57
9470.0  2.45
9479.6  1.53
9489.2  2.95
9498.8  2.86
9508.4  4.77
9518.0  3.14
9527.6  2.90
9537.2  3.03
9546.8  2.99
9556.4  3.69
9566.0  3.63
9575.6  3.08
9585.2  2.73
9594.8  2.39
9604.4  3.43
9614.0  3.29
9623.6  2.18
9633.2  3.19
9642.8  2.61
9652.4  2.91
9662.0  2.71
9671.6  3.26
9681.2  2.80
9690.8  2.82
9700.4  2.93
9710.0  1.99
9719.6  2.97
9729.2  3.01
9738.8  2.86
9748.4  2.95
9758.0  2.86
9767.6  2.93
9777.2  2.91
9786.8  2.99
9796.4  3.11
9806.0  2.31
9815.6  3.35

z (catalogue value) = 0.693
